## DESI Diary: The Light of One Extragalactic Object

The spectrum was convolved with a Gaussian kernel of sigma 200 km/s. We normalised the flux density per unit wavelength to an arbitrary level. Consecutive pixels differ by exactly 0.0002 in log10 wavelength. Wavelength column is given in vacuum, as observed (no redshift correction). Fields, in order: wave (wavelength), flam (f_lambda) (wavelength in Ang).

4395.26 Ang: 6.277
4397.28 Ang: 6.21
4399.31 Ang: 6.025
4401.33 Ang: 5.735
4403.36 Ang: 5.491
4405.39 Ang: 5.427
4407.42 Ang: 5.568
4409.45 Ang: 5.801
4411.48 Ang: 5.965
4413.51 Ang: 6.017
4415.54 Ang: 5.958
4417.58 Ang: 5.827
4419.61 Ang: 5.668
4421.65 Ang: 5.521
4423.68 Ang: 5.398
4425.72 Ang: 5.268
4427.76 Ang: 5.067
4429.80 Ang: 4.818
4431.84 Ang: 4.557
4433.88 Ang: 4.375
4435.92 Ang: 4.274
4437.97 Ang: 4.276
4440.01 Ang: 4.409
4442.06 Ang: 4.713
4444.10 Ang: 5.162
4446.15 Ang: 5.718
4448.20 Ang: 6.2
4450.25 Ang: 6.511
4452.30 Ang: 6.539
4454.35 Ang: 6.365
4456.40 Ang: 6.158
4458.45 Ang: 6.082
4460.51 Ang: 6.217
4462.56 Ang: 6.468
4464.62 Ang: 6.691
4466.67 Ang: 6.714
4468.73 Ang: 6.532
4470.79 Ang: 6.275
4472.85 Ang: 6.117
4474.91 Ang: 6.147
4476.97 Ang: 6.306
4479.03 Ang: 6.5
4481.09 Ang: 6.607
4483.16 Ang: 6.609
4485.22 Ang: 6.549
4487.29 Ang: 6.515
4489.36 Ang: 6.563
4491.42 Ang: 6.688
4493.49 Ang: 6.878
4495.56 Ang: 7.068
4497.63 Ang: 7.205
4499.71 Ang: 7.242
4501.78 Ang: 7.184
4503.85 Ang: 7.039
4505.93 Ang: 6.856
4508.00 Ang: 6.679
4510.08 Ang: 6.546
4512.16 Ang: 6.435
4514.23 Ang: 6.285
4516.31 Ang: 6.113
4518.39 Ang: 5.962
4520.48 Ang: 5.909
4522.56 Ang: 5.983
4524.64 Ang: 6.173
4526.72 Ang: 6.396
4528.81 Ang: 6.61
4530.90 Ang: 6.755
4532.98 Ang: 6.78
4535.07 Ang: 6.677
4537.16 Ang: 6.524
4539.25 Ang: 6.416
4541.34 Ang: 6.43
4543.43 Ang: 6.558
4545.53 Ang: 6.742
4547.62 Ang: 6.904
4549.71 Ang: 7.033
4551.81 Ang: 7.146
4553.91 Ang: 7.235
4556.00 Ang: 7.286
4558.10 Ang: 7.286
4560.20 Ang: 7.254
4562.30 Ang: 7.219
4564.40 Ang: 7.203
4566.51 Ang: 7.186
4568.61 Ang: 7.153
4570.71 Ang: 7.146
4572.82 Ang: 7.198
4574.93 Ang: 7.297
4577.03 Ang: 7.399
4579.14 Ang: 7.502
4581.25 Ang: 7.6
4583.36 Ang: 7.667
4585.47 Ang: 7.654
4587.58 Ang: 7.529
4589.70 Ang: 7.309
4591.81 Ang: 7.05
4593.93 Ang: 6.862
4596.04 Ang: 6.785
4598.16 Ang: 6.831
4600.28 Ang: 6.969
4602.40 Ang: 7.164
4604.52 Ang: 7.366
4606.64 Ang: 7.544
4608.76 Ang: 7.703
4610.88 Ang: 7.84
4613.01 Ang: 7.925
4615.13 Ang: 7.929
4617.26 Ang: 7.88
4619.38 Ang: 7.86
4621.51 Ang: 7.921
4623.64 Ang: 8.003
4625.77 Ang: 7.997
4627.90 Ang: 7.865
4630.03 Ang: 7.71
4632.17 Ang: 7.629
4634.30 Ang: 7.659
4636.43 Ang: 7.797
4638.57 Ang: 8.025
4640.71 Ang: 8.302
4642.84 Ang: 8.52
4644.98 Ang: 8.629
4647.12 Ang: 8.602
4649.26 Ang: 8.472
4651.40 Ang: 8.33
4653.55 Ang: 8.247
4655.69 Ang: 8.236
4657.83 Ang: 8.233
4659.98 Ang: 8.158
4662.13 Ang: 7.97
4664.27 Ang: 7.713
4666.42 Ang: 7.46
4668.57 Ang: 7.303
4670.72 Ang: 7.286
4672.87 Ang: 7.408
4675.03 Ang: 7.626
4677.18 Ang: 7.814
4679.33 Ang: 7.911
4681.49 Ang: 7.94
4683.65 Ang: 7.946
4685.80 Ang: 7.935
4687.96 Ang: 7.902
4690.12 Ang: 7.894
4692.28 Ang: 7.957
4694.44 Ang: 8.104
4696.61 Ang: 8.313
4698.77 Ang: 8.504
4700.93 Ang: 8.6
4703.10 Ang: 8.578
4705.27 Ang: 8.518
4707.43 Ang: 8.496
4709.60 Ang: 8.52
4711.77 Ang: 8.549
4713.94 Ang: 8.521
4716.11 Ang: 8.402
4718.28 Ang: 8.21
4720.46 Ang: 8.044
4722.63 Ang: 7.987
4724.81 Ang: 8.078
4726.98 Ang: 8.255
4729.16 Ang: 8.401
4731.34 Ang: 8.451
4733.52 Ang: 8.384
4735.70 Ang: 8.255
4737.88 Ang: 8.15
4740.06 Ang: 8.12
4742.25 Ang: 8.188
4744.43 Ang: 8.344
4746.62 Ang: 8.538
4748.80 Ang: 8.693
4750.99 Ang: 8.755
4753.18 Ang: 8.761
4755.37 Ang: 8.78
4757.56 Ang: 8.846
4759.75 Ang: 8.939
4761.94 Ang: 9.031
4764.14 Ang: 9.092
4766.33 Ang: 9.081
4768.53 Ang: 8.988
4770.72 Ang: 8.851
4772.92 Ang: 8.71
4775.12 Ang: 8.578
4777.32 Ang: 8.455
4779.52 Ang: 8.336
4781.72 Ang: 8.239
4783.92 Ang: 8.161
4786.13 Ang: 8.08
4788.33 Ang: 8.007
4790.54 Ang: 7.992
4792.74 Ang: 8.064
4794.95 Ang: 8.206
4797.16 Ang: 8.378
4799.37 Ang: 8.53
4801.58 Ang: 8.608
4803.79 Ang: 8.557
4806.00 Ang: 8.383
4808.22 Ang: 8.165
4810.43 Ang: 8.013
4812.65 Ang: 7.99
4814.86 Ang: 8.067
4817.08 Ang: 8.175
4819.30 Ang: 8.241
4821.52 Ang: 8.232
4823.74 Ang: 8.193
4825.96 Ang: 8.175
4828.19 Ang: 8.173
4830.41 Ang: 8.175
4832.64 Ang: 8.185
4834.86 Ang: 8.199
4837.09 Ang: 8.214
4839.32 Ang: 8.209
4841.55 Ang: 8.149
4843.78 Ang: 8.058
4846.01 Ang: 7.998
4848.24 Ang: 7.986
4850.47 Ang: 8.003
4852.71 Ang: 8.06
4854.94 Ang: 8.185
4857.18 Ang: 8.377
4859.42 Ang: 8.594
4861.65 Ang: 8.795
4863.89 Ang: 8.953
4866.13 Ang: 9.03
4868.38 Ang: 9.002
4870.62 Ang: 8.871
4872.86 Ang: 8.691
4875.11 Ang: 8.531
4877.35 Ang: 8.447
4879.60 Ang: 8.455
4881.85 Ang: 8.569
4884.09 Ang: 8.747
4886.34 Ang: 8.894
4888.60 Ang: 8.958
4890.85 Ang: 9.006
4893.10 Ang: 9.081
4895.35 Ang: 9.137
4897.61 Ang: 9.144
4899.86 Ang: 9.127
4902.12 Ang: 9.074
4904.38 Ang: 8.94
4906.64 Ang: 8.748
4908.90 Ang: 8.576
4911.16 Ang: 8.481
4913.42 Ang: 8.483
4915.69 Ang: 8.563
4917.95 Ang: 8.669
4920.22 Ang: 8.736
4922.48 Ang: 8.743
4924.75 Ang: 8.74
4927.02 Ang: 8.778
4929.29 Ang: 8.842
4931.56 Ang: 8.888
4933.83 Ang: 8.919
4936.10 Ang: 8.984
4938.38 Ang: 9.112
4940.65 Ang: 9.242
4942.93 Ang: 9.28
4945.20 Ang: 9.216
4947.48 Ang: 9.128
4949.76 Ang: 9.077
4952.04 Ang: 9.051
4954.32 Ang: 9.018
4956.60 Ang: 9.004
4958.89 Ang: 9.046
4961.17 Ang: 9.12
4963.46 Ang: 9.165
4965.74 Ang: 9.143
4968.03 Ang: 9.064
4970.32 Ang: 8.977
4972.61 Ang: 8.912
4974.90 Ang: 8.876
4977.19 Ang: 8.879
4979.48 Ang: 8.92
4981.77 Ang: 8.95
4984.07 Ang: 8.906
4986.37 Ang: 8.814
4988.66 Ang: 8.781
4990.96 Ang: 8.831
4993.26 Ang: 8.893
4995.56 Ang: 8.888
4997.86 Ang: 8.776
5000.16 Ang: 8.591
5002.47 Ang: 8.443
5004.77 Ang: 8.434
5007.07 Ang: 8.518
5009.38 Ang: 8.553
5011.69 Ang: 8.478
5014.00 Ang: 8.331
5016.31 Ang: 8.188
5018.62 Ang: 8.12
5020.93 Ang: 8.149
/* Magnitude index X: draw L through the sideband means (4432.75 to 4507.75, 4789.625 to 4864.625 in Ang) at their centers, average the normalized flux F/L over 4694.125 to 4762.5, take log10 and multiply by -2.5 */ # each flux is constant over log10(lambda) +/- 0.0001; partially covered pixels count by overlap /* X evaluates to -0.103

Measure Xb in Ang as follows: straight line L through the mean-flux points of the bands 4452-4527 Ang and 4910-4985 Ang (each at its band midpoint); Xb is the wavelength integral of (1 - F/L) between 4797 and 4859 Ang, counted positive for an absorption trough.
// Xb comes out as 0.72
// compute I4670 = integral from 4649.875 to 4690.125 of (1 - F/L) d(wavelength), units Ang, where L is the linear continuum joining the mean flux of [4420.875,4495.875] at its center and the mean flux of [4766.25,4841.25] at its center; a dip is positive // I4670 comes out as -2.7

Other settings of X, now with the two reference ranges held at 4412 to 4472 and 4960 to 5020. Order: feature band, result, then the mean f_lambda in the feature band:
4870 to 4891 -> -0.07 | 8.7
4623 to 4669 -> -0.18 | 8.05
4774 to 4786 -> -0.10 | 8.33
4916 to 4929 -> -0.05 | 8.73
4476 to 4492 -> -0.11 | 6.54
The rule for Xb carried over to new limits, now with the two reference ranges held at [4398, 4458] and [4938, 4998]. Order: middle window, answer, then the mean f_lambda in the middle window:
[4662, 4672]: -0.7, 7.51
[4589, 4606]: -1.2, 7.05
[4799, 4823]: -0.8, 8.26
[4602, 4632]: -4.7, 7.77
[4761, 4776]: -2.3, 8.91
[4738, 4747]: -0.9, 8.26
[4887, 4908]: -1.2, 9.01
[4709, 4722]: -1.8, 8.36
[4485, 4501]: -2.6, 6.86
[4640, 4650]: -2.3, 8.52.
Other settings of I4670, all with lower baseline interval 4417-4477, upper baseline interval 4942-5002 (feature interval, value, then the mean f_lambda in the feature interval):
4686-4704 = -2.5 Ang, 8.21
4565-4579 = -1.7 Ang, 7.25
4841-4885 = -1.0 Ang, 8.48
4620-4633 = -2.0 Ang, 7.85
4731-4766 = -4.8 Ang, 8.6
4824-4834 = -0.1 Ang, 8.18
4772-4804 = -2.1 Ang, 8.32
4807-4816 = -0.1 Ang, 8.06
